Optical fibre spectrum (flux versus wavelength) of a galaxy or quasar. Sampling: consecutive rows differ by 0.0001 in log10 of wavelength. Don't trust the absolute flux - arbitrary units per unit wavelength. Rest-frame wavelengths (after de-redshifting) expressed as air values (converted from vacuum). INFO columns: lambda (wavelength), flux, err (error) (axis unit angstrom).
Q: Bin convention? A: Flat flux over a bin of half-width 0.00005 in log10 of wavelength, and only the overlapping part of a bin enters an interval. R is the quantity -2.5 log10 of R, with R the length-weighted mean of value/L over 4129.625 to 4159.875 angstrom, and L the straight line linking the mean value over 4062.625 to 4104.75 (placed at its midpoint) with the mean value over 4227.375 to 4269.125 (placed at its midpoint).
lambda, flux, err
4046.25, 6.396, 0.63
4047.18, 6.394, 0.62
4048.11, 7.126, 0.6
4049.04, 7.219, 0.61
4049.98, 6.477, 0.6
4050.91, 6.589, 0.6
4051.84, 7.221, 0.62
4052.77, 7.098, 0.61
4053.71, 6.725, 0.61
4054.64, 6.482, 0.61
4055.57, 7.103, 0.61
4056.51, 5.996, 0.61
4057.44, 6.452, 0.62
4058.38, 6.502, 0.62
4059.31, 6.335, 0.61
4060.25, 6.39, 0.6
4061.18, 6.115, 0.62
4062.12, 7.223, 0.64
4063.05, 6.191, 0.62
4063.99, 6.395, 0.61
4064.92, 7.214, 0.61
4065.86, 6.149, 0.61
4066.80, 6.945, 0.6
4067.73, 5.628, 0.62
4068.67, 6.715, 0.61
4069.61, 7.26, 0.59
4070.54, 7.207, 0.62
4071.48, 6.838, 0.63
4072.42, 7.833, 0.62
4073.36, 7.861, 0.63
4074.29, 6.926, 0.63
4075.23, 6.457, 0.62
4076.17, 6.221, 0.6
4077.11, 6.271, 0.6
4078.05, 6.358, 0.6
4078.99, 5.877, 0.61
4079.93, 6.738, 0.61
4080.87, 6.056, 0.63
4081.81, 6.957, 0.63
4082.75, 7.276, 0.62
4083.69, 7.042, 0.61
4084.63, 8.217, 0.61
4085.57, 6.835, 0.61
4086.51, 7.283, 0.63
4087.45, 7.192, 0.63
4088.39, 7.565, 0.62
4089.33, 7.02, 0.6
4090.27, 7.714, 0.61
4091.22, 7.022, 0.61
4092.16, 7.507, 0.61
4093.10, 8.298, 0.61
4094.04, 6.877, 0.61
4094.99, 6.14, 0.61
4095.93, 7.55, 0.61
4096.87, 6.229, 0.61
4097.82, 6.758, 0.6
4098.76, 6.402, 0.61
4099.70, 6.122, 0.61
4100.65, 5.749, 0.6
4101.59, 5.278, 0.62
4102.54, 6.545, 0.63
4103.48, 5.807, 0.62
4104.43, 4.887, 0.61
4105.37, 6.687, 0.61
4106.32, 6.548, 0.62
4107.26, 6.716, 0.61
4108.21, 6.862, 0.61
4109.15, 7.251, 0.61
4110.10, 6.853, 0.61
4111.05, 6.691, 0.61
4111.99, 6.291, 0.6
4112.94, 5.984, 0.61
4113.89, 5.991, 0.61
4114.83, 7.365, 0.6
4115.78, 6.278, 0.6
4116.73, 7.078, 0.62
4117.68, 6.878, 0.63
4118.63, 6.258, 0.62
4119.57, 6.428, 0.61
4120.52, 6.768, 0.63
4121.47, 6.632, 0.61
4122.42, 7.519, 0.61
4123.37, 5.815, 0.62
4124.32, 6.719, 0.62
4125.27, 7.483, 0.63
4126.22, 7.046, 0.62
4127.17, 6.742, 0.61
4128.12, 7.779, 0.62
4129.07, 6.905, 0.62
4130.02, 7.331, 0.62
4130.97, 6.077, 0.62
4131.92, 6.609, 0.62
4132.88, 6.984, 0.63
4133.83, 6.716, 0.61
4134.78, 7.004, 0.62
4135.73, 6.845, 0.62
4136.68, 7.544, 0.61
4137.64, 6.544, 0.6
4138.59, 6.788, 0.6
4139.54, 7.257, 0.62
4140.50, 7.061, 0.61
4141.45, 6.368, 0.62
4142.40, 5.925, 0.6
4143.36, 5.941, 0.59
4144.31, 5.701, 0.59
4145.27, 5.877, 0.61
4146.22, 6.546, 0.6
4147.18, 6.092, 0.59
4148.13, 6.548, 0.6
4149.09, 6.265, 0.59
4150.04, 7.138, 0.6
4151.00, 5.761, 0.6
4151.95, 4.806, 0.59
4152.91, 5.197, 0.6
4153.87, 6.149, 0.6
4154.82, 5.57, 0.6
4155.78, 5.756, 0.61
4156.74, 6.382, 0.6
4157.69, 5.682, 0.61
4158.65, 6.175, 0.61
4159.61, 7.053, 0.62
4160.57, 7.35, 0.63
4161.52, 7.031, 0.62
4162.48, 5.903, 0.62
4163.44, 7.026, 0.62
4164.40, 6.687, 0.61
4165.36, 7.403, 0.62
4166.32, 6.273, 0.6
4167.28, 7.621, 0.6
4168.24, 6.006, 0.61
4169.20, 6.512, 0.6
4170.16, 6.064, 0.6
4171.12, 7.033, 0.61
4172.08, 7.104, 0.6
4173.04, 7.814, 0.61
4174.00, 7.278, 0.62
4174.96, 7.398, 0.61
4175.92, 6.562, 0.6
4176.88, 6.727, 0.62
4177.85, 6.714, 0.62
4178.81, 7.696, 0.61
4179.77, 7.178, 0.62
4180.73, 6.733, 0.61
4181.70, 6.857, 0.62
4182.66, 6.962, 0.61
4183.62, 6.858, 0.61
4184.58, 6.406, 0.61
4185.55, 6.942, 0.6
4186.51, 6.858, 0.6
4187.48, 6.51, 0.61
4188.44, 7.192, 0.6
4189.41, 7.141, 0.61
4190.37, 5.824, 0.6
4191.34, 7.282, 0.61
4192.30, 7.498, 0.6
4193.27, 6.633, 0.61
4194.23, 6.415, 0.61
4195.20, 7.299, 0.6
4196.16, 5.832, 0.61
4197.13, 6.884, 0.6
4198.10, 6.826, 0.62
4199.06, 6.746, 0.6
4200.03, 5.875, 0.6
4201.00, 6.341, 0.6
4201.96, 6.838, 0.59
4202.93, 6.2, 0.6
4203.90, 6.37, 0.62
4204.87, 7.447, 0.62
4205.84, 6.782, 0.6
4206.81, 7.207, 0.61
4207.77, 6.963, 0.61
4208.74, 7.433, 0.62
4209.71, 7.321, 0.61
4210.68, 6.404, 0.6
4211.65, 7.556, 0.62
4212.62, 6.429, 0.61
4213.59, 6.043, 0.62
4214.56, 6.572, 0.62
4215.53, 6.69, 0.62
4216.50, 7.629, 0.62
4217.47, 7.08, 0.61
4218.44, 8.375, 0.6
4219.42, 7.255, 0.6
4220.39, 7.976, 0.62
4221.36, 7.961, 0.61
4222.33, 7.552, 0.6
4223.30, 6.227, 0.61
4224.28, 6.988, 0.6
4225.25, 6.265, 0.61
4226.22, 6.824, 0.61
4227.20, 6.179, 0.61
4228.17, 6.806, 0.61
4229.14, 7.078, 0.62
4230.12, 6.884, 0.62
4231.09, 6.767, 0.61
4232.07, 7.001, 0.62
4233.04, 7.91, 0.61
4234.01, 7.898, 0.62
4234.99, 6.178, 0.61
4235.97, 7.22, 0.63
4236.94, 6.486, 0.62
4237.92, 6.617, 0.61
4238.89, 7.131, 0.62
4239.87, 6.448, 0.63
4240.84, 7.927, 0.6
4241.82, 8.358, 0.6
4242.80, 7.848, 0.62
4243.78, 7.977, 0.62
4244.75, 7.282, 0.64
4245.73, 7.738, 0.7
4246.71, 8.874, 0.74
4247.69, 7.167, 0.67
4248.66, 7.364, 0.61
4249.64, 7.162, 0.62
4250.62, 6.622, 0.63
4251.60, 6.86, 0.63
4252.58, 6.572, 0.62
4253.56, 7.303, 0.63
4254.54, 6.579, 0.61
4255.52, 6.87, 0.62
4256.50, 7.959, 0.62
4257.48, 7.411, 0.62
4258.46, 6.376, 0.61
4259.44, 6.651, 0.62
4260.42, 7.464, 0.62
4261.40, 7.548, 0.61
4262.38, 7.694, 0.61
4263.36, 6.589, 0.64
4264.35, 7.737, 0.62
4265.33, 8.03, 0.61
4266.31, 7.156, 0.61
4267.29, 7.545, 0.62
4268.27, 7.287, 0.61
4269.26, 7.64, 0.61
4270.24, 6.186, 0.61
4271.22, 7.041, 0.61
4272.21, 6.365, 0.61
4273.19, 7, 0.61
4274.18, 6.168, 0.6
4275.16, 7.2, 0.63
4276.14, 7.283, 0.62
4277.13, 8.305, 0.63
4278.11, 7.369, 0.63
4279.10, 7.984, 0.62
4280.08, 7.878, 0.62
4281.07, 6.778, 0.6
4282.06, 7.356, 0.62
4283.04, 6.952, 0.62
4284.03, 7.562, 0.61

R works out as 0.09 mag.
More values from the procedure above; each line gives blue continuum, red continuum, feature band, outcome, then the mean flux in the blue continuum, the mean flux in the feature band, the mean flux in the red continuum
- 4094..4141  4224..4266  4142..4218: 0.043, 6.65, 6.65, 7.18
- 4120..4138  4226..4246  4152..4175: 0.069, 6.9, 6.55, 7.17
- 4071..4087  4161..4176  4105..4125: 0.036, 6.88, 6.66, 6.87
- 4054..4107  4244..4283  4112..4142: 0.008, 6.7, 6.79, 7.24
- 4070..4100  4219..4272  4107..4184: 0.063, 6.96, 6.65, 7.19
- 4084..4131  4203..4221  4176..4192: 0.019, 6.77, 6.87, 7.07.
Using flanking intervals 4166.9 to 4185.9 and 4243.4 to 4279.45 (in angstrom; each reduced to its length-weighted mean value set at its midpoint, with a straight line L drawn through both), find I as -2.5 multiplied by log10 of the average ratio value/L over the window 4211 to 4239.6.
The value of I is 0.01 mag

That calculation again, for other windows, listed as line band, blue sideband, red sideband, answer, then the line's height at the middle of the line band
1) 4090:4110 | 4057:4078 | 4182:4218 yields 0.016 mag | 6.71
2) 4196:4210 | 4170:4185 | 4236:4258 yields 0.055 mag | 7.1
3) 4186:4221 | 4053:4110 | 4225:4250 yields 0.035 mag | 7.11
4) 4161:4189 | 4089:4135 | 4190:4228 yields -0.010 mag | 6.81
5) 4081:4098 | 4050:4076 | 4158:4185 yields -0.065 mag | 6.76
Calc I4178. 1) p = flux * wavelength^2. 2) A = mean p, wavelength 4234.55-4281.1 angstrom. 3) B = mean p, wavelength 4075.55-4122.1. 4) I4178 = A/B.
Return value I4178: 1.2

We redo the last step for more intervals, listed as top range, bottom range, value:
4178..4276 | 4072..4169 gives 1.12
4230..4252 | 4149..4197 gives 1.13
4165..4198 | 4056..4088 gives 1.07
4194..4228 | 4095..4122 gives 1.12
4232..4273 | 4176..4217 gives 1.09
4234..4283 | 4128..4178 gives 1.16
